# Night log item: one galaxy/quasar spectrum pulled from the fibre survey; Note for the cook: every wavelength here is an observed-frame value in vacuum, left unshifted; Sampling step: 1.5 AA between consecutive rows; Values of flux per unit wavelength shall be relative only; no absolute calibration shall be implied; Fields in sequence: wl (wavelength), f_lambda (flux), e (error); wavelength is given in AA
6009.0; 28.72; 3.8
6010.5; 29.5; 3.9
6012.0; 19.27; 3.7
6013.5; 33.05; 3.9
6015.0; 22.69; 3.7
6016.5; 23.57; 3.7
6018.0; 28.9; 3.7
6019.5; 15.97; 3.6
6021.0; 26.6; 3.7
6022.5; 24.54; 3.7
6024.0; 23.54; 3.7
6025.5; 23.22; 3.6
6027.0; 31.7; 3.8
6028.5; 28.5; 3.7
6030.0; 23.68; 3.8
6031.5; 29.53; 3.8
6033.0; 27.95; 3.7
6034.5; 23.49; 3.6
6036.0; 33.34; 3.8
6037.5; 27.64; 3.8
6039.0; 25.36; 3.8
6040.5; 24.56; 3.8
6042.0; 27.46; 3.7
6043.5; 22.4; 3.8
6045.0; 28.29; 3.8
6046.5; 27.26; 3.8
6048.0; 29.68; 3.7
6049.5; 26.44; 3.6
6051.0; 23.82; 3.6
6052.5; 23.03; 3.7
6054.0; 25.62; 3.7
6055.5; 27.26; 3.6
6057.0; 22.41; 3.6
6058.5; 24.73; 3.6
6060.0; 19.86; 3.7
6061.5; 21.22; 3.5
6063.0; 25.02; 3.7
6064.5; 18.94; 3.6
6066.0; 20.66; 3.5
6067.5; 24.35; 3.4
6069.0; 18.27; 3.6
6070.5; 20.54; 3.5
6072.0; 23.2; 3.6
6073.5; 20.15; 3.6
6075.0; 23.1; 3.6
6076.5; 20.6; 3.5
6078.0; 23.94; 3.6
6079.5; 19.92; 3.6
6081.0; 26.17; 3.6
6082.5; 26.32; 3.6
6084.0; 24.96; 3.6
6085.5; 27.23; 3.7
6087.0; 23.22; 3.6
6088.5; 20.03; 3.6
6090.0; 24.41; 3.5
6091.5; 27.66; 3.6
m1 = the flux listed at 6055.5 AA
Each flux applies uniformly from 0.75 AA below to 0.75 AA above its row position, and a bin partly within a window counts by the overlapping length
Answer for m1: 27.26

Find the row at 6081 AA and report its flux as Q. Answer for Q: 26.17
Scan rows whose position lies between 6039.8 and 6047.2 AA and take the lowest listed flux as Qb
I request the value 22.4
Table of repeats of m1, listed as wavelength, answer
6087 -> 23.22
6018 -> 28.9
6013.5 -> 33.05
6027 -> 31.7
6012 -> 19.27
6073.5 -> 20.15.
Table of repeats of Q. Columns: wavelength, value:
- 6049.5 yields 26.44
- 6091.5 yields 27.66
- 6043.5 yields 22.4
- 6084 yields 24.96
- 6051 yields 23.82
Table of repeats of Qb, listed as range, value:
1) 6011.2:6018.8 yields 19.27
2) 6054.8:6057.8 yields 22.41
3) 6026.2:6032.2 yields 23.68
